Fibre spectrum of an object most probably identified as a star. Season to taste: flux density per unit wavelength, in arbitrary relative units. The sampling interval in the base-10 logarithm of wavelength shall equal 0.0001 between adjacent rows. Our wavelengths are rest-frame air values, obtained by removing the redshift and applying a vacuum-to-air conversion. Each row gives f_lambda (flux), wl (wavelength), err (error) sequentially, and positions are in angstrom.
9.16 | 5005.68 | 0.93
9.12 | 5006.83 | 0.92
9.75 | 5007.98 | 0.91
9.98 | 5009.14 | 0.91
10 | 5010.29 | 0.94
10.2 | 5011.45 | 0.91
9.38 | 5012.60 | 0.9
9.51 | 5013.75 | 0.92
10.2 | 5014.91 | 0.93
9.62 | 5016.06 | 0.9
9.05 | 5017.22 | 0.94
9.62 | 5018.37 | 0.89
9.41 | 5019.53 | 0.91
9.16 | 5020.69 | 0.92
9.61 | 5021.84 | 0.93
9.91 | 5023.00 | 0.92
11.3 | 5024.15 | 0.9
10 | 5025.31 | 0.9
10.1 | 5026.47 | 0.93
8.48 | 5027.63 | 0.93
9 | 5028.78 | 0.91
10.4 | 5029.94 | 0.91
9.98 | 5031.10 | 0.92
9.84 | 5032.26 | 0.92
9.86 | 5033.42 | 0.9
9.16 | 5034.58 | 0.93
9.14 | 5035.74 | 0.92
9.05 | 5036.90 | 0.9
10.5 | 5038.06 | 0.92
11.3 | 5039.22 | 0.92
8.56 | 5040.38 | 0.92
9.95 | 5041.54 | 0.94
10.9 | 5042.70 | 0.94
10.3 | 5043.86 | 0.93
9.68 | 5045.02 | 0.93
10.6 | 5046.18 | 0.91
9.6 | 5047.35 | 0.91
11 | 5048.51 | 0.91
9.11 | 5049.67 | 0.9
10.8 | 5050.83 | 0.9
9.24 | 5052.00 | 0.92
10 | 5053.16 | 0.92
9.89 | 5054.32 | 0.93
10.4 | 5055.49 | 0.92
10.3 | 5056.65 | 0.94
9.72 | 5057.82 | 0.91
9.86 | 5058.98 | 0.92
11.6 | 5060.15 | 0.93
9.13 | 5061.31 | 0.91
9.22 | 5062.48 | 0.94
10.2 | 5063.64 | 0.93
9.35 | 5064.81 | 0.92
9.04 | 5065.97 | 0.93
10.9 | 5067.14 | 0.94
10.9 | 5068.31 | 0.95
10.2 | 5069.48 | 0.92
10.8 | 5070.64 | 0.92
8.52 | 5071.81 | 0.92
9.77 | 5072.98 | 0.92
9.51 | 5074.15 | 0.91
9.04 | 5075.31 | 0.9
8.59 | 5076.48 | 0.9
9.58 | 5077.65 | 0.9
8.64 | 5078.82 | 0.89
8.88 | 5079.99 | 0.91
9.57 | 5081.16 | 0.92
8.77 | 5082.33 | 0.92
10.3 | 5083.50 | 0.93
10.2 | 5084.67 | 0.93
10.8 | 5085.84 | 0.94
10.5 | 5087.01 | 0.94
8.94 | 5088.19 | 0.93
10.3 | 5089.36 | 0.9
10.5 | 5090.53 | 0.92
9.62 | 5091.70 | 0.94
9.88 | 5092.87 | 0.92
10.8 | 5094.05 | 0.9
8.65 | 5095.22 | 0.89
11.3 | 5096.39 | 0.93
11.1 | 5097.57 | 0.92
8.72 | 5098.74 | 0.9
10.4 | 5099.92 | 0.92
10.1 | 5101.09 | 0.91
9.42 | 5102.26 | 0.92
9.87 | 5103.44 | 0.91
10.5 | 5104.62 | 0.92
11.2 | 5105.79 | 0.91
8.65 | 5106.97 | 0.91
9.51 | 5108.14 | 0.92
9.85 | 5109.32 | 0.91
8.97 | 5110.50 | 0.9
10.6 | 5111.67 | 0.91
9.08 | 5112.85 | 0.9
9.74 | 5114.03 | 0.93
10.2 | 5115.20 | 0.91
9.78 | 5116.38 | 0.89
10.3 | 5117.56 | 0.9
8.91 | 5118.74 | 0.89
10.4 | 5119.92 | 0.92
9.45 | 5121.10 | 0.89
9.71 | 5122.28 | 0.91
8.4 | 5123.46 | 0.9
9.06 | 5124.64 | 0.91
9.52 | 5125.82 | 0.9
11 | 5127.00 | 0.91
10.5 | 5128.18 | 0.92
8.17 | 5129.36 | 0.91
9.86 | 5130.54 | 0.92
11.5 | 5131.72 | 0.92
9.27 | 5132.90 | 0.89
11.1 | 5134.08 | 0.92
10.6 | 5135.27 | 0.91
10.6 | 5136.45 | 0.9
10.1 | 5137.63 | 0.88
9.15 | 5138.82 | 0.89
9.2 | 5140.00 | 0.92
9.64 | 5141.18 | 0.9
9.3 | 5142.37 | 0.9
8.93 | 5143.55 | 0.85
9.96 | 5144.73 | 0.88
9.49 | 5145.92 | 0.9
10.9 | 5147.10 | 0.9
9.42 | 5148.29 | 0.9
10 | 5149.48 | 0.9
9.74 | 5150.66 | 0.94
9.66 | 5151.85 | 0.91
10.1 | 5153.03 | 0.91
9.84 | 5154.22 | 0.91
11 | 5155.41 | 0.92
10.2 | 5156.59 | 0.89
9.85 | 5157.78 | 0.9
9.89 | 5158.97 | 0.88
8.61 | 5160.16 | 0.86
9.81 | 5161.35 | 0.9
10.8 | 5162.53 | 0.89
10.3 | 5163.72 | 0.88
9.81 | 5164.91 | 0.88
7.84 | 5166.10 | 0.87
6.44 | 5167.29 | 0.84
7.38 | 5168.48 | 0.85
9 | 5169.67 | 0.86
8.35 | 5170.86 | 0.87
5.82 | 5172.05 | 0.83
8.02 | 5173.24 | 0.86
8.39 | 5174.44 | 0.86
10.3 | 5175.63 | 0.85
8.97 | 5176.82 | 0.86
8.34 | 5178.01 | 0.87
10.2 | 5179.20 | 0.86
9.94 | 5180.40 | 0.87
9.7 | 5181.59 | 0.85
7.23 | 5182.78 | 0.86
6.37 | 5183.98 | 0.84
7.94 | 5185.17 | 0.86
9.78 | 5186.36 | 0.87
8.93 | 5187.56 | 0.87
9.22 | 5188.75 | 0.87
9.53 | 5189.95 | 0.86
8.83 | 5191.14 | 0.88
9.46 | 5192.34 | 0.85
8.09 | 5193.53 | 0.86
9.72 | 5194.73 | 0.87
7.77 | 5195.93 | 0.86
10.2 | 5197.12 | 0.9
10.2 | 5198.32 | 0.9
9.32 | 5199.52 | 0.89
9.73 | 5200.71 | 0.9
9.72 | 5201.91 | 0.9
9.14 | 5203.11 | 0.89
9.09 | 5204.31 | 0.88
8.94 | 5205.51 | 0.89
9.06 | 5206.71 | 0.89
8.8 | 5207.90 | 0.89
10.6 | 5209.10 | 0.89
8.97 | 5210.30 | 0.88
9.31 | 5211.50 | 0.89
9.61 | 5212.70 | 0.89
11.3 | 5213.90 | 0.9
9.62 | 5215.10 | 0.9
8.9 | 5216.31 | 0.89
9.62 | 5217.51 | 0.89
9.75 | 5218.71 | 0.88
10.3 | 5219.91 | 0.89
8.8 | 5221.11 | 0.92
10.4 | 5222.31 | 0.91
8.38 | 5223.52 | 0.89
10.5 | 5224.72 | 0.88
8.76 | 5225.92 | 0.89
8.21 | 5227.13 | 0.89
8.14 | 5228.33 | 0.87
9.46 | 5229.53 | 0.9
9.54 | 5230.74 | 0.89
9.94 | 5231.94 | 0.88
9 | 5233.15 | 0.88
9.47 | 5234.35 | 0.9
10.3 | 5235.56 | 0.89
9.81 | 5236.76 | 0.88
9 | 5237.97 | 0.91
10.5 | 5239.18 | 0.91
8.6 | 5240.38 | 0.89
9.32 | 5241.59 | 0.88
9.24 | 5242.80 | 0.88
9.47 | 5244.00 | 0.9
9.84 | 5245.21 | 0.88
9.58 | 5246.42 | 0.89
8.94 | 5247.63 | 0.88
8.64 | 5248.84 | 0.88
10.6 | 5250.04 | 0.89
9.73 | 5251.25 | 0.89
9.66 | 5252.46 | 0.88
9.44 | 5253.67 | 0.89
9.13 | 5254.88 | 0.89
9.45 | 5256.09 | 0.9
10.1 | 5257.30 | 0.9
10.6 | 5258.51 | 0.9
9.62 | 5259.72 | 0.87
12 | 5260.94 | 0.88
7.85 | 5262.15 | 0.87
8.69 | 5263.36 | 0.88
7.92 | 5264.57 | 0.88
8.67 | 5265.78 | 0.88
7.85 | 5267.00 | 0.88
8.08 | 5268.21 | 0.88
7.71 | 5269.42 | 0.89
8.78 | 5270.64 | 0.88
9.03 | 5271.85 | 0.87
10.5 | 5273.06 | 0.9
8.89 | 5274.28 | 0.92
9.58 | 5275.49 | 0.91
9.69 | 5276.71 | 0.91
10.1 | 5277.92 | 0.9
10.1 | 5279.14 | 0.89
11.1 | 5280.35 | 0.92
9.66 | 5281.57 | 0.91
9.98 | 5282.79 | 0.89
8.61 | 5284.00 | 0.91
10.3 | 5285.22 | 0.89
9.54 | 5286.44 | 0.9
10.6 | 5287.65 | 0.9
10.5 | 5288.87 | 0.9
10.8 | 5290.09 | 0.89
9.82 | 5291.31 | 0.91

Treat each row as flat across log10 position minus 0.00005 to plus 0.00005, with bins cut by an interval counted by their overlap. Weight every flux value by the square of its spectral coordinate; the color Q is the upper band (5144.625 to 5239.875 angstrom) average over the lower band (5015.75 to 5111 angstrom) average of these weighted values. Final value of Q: 1.0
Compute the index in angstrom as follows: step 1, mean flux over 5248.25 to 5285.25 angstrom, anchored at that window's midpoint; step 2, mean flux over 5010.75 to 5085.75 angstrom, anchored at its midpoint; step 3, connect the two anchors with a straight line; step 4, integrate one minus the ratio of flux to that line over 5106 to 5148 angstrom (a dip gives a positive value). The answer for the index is -0.5 angstrom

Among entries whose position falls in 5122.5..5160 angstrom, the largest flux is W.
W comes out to 11.5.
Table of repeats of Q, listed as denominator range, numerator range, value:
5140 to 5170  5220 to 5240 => 1.02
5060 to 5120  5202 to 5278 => 1.01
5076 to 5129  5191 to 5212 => 0.99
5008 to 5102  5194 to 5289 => 1.03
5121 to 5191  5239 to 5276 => 1.03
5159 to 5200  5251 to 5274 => 1.07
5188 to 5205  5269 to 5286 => 1.07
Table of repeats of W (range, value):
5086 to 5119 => 11.3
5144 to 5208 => 11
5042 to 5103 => 11.6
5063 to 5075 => 10.9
